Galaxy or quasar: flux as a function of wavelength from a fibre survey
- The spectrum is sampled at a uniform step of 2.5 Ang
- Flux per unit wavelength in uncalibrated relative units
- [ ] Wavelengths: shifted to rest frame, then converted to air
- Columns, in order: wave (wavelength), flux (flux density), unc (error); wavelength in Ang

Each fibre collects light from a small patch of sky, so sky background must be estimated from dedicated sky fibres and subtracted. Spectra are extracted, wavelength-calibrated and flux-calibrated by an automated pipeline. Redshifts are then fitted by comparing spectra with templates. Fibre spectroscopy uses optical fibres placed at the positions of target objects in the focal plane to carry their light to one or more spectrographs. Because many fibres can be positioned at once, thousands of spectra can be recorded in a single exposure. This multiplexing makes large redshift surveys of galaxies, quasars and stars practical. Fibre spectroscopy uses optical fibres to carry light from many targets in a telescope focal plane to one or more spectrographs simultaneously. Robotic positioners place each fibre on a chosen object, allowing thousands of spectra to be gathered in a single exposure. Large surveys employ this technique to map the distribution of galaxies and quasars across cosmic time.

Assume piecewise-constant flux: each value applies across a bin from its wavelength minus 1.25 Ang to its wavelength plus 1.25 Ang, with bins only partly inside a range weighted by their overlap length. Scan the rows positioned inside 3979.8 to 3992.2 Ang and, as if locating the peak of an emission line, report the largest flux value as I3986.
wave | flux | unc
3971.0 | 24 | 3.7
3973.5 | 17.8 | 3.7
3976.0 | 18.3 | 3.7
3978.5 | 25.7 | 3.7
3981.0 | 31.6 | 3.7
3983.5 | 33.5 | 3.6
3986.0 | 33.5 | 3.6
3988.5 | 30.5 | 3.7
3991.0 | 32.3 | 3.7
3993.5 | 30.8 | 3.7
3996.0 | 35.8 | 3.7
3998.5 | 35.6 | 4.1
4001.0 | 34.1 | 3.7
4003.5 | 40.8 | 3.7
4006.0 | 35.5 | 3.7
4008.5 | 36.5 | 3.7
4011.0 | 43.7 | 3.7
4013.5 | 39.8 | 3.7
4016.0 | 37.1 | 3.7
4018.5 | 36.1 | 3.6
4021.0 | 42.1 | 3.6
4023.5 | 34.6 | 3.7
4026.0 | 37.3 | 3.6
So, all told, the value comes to 33.5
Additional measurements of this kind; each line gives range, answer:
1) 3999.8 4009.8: 40.8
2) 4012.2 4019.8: 39.8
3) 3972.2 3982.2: 31.6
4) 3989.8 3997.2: 35.8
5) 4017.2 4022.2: 42.1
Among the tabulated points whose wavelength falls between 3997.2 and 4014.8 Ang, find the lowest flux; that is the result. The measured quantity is 34.1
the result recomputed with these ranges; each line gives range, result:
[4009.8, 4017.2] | 37.1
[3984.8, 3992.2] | 30.5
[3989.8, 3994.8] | 30.8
